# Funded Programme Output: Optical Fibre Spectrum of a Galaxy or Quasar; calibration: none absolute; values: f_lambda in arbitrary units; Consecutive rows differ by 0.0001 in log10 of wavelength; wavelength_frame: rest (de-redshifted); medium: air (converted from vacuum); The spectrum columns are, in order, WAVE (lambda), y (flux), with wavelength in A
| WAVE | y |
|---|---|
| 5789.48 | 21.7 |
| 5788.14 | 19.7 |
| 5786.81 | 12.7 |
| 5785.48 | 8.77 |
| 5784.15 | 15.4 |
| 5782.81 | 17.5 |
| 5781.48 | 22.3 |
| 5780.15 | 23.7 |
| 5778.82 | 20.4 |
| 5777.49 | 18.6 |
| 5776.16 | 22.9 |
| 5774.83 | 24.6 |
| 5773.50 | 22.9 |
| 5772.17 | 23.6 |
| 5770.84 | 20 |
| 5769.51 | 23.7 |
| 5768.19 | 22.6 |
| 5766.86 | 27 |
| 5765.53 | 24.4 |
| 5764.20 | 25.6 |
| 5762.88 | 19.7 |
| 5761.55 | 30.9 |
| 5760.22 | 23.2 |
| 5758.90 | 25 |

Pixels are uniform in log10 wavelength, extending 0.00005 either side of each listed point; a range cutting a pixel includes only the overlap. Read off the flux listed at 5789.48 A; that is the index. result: 21.7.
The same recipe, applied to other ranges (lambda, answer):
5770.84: 20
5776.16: 22.9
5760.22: 23.2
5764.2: 25.6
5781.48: 22.3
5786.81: 12.7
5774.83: 24.6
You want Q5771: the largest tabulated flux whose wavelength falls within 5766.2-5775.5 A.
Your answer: 27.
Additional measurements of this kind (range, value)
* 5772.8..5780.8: 24.6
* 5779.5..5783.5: 23.7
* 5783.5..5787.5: 15.4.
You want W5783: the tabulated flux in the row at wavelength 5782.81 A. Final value 17.5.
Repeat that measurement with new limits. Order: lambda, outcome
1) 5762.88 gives 19.7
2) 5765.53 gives 24.4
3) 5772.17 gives 23.6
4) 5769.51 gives 23.7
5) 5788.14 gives 19.7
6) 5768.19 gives 22.6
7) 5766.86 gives 27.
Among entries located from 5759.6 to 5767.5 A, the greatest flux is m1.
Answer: 30.9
